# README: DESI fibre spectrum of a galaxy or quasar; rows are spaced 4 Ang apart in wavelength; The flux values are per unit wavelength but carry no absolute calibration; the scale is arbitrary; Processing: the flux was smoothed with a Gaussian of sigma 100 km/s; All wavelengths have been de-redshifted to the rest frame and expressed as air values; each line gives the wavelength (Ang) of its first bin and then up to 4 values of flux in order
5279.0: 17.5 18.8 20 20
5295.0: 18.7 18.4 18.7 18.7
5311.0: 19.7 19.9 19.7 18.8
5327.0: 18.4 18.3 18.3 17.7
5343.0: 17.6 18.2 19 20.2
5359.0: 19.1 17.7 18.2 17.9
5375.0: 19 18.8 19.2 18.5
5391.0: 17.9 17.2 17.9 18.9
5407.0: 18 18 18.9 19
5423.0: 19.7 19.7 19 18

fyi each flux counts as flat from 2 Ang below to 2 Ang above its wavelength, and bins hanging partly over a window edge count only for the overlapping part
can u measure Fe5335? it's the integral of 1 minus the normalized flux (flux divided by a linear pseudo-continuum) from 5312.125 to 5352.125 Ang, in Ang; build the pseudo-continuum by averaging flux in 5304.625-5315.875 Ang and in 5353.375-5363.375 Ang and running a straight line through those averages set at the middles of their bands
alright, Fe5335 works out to 1.4 Ang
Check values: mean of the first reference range 19.4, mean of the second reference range 19.2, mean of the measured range 18.6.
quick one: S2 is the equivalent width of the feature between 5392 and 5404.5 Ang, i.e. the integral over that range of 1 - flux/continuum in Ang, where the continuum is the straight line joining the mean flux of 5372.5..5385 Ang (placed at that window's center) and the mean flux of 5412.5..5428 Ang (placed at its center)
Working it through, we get 0.75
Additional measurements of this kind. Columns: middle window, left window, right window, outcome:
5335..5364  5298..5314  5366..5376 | 0.03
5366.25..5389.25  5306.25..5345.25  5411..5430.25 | 0.42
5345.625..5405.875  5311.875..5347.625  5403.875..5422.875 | 0.32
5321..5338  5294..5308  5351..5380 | 0.23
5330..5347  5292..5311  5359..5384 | 0.60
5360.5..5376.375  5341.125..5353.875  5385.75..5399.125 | -0.05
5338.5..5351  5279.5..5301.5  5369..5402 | 0.40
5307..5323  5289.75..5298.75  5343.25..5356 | -0.42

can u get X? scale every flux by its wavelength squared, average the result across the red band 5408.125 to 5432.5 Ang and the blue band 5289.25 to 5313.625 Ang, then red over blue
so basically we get 1.04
